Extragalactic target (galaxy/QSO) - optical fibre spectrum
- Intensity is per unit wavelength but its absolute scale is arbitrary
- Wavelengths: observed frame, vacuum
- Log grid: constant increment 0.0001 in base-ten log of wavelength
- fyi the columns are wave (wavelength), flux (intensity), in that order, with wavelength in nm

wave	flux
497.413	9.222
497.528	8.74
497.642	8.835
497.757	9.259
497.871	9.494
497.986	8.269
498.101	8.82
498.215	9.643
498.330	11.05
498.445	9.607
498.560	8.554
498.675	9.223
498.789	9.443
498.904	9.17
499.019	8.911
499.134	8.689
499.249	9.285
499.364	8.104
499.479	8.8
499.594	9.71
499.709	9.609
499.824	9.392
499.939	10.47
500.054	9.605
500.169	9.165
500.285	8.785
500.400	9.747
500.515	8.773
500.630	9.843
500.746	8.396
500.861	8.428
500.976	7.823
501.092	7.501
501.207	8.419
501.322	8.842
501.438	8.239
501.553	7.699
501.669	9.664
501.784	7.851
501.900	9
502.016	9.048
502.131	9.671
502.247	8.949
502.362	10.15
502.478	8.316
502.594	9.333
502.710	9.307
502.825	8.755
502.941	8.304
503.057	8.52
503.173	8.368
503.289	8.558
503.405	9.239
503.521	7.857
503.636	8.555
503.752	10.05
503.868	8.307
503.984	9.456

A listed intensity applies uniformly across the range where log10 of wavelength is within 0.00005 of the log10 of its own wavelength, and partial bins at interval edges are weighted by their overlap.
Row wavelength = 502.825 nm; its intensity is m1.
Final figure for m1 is 8.755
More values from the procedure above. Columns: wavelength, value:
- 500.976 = 7.823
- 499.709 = 9.609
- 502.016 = 9.048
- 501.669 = 9.664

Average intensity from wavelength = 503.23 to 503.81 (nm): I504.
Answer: 8.86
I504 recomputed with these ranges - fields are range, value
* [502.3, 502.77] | 9.28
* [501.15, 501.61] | 8.31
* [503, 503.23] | 8.44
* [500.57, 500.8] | 9.11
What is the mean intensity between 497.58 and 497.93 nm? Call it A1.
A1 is 9.2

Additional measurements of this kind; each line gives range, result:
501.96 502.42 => 9.47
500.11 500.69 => 9.25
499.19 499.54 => 8.74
